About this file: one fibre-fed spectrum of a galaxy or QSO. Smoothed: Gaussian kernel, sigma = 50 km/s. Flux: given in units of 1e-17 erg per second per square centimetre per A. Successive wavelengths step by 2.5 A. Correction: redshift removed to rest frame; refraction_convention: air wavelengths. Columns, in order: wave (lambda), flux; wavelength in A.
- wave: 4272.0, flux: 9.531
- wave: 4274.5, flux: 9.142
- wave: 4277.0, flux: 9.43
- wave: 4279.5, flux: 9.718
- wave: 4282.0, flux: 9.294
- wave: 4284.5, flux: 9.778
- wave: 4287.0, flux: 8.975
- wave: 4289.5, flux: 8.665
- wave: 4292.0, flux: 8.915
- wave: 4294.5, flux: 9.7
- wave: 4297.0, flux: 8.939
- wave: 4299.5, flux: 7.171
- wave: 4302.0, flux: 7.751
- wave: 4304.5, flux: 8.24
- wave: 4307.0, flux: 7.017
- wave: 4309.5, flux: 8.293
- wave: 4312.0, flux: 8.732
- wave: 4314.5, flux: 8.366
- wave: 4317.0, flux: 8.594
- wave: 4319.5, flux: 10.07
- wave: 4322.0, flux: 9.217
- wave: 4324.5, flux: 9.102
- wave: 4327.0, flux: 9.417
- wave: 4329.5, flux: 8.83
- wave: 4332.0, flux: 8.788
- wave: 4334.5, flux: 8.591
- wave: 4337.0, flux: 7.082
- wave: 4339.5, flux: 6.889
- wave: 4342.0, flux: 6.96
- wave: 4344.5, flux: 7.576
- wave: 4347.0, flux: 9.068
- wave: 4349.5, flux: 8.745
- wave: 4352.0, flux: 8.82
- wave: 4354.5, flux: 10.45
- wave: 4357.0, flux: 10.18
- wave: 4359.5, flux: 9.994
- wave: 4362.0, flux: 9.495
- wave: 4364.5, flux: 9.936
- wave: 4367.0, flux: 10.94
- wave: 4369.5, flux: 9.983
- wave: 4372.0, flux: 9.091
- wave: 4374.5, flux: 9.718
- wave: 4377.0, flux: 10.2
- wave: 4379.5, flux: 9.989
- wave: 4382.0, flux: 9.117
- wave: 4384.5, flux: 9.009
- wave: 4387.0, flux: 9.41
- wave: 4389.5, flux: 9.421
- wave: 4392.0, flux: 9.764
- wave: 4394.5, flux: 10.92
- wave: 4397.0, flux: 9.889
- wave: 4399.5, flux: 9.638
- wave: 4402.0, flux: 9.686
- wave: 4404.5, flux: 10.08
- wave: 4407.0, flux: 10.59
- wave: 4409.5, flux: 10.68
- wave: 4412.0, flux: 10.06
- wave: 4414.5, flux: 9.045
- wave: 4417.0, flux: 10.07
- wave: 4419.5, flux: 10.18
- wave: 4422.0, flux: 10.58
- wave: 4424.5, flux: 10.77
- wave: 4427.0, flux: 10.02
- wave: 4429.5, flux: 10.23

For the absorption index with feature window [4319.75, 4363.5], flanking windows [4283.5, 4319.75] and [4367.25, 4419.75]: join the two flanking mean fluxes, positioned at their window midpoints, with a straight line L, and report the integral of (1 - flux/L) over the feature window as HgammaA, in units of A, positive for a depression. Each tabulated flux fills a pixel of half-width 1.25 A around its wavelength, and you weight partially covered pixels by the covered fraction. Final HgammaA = 1.50 A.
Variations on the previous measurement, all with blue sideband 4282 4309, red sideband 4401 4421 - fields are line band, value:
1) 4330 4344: 2.1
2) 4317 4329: -0.6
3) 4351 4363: -0.6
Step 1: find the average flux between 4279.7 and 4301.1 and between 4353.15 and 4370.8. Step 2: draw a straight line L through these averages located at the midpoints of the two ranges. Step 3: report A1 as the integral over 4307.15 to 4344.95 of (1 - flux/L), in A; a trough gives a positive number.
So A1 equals 4.4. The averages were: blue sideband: 8.95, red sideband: 10.1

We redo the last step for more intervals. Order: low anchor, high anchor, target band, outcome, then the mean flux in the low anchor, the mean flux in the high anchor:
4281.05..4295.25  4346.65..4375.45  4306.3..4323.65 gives 1.33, 9.2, 9.72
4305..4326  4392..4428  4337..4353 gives 2.12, 8.67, 10.1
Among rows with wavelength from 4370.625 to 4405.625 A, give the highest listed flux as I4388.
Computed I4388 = 10.92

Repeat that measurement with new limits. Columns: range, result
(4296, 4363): 10.45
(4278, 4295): 9.778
